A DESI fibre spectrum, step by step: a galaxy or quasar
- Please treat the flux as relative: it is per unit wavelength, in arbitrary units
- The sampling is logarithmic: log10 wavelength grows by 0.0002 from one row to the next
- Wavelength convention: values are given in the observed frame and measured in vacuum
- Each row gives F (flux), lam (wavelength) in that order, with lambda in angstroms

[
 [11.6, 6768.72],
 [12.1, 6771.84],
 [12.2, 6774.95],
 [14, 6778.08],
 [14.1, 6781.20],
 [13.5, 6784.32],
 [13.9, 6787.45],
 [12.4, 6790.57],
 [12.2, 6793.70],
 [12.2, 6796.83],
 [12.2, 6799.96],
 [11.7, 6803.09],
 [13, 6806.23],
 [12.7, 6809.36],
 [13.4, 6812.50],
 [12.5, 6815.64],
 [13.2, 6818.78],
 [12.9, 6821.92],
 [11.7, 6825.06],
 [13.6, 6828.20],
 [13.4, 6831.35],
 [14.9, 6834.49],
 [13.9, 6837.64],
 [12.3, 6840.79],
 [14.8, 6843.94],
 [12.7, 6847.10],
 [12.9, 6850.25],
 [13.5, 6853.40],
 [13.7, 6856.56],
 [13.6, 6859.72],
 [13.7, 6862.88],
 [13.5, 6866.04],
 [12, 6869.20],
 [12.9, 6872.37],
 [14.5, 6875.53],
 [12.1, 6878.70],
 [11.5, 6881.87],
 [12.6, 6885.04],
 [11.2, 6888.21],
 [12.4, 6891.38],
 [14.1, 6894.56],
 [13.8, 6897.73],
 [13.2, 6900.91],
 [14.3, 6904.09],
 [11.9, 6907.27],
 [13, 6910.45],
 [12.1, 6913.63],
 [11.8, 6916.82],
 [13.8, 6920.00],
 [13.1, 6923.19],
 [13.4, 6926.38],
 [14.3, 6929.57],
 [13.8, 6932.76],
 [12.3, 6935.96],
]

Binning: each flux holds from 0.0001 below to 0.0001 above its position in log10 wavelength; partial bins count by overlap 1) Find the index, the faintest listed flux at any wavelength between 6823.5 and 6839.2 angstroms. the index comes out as 11.7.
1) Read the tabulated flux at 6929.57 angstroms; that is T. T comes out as 14.3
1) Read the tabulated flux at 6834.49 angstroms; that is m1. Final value 14.9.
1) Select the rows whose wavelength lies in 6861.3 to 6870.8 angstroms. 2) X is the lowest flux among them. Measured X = 12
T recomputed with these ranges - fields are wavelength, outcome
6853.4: 13.5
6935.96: 12.3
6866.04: 13.5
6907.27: 11.9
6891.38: 12.4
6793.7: 12.2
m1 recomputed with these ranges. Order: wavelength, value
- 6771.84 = 12.1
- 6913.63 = 12.1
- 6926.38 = 13.4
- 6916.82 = 11.8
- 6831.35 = 13.4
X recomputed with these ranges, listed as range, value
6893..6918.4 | 11.8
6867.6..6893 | 11.2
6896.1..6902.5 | 13.2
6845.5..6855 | 12.7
